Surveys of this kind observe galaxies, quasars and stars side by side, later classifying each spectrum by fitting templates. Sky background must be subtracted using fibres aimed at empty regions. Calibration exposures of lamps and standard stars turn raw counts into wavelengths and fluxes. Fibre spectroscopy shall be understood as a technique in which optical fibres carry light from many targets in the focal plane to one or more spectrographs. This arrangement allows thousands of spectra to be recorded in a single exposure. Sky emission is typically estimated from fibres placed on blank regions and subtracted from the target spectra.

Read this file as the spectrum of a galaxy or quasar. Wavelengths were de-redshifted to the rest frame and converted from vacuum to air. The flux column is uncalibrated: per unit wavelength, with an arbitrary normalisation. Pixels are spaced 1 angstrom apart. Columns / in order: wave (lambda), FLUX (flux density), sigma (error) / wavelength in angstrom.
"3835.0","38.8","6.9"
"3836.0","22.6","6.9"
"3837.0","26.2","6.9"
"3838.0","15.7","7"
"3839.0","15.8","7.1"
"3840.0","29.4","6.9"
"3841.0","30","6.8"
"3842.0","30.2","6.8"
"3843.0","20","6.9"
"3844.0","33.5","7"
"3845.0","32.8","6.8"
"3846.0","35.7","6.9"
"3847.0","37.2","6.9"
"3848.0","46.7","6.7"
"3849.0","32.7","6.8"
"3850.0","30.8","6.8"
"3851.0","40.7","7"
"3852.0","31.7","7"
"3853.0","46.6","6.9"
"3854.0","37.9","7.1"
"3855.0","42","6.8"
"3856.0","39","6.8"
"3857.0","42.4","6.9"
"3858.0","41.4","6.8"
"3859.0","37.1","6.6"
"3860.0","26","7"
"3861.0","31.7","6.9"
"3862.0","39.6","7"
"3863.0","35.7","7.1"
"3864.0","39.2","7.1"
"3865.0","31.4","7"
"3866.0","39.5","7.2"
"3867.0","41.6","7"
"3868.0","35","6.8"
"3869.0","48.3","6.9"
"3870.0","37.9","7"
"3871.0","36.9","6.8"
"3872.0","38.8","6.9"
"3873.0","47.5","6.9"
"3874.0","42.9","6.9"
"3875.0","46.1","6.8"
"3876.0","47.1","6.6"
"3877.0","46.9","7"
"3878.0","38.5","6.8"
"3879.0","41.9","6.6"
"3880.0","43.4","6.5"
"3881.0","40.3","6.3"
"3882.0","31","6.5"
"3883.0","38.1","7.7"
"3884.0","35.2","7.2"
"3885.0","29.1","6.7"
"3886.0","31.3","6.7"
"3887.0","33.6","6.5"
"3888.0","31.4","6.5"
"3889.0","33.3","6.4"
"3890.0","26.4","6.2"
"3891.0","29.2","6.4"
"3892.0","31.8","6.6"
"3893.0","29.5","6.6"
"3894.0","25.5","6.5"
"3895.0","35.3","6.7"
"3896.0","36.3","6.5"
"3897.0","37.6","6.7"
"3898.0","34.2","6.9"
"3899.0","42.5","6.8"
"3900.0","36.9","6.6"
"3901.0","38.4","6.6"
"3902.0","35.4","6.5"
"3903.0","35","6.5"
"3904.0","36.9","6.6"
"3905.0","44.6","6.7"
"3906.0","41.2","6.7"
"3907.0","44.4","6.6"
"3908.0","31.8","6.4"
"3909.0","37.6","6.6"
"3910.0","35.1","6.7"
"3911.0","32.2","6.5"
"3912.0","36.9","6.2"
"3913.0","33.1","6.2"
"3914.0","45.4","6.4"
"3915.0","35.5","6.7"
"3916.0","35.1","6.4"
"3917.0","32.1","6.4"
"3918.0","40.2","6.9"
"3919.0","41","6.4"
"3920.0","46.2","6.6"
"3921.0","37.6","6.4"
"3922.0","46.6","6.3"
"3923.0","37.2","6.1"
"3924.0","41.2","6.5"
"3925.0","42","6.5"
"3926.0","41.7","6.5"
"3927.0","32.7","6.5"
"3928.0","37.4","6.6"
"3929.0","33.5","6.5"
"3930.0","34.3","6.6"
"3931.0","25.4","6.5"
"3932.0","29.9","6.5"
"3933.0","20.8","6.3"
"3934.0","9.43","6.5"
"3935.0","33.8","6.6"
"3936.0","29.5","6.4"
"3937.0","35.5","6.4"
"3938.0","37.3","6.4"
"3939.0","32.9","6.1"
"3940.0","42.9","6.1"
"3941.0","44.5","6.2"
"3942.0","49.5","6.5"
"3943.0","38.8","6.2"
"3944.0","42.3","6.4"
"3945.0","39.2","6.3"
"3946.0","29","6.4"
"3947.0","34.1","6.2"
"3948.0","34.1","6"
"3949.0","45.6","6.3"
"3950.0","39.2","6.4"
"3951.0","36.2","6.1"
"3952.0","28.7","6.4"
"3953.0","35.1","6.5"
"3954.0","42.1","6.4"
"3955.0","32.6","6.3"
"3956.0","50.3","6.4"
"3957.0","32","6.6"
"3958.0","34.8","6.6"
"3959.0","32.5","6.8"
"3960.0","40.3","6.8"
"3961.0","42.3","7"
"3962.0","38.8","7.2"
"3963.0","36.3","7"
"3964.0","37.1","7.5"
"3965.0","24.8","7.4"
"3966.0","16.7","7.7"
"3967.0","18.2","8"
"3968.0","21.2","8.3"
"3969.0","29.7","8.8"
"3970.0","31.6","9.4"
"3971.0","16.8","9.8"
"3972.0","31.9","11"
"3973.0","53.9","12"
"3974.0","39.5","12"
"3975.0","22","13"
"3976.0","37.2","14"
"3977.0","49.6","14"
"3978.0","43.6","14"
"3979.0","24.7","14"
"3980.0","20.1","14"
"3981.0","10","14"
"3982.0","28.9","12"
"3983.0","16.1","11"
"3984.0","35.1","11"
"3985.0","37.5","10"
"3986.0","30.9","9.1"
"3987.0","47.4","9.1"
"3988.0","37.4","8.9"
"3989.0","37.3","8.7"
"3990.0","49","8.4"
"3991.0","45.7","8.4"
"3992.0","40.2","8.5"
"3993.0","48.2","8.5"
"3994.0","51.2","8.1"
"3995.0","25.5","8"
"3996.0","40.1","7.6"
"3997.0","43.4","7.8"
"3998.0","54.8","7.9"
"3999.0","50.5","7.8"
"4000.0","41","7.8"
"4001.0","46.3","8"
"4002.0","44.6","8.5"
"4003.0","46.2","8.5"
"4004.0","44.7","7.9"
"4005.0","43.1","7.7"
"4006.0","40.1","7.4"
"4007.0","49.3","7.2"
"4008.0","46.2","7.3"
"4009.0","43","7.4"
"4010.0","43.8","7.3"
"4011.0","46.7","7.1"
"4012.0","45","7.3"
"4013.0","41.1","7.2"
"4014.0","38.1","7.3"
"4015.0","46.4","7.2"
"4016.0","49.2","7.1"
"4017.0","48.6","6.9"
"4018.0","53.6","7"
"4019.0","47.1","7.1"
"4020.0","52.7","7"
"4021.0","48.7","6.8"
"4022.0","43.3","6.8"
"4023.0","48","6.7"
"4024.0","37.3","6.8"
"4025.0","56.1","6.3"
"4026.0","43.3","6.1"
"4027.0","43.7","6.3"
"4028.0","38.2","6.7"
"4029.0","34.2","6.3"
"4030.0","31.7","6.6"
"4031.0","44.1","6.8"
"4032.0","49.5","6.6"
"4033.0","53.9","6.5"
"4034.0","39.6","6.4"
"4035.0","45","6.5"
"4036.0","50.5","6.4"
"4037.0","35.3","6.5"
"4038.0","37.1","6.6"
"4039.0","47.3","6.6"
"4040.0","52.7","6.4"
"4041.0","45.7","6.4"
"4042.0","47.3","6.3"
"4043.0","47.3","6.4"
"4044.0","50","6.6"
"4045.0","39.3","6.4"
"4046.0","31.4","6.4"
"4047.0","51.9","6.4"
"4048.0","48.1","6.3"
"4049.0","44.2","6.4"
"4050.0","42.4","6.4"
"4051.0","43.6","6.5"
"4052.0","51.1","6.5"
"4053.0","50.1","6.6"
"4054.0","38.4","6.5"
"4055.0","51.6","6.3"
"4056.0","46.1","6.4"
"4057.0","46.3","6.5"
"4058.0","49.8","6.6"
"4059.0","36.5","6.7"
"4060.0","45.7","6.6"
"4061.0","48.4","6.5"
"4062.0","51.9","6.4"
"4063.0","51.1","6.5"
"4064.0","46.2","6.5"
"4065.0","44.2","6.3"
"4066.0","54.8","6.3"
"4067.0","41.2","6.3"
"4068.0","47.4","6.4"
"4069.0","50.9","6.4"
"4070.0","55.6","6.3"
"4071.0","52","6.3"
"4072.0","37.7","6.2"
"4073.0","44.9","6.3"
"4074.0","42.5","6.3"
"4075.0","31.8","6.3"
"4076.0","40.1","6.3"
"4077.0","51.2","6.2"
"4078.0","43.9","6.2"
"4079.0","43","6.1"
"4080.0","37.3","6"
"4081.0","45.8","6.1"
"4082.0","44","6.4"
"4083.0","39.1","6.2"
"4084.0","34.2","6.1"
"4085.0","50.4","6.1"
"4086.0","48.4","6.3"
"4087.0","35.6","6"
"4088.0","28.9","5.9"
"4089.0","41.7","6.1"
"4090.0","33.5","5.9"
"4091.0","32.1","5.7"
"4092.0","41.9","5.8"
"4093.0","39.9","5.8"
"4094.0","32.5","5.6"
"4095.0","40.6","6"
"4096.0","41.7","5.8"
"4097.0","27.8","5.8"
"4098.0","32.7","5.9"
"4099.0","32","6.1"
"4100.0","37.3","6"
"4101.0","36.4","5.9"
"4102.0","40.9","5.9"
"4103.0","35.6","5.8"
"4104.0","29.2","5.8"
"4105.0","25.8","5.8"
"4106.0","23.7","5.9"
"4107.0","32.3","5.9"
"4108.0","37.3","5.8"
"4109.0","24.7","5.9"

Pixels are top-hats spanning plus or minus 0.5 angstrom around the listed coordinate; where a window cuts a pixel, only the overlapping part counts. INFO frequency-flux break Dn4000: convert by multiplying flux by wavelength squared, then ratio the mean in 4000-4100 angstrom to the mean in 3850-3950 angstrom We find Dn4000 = 1.28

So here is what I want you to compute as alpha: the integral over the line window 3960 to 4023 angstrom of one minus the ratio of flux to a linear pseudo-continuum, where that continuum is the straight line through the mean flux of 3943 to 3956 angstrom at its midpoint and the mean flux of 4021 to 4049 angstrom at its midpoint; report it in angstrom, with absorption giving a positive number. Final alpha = 2.8 angstrom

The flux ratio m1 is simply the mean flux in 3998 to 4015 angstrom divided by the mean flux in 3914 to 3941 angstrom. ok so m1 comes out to 1.26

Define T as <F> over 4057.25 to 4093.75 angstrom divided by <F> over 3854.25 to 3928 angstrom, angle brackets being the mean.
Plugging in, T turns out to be 1.15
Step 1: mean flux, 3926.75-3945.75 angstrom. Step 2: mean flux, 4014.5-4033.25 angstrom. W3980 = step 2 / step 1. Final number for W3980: 1.3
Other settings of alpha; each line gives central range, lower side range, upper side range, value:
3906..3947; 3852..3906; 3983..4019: 3.5 angstrom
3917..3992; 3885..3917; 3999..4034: 8.8 angstrom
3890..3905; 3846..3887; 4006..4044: 2.0 angstrom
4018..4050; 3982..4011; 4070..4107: -3.4 angstrom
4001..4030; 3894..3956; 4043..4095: -2.7 angstrom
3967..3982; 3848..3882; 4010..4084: 4.4 angstrom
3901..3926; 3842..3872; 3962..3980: -3.3 angstrom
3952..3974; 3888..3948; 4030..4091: 3.0 angstrom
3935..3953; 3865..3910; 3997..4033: 1.5 angstrom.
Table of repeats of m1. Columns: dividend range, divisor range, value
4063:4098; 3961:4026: 1.06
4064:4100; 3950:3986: 1.27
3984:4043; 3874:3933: 1.21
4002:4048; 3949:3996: 1.30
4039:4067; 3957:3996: 1.37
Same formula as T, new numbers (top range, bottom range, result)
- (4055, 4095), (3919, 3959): 1.19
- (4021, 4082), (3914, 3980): 1.28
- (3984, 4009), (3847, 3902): 1.16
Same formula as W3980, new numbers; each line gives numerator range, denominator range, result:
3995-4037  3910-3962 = 1.23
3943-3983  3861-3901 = 0.90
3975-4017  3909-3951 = 1.11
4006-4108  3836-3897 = 1.21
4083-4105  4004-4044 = 0.81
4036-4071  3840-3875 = 1.25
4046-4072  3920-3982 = 1.37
